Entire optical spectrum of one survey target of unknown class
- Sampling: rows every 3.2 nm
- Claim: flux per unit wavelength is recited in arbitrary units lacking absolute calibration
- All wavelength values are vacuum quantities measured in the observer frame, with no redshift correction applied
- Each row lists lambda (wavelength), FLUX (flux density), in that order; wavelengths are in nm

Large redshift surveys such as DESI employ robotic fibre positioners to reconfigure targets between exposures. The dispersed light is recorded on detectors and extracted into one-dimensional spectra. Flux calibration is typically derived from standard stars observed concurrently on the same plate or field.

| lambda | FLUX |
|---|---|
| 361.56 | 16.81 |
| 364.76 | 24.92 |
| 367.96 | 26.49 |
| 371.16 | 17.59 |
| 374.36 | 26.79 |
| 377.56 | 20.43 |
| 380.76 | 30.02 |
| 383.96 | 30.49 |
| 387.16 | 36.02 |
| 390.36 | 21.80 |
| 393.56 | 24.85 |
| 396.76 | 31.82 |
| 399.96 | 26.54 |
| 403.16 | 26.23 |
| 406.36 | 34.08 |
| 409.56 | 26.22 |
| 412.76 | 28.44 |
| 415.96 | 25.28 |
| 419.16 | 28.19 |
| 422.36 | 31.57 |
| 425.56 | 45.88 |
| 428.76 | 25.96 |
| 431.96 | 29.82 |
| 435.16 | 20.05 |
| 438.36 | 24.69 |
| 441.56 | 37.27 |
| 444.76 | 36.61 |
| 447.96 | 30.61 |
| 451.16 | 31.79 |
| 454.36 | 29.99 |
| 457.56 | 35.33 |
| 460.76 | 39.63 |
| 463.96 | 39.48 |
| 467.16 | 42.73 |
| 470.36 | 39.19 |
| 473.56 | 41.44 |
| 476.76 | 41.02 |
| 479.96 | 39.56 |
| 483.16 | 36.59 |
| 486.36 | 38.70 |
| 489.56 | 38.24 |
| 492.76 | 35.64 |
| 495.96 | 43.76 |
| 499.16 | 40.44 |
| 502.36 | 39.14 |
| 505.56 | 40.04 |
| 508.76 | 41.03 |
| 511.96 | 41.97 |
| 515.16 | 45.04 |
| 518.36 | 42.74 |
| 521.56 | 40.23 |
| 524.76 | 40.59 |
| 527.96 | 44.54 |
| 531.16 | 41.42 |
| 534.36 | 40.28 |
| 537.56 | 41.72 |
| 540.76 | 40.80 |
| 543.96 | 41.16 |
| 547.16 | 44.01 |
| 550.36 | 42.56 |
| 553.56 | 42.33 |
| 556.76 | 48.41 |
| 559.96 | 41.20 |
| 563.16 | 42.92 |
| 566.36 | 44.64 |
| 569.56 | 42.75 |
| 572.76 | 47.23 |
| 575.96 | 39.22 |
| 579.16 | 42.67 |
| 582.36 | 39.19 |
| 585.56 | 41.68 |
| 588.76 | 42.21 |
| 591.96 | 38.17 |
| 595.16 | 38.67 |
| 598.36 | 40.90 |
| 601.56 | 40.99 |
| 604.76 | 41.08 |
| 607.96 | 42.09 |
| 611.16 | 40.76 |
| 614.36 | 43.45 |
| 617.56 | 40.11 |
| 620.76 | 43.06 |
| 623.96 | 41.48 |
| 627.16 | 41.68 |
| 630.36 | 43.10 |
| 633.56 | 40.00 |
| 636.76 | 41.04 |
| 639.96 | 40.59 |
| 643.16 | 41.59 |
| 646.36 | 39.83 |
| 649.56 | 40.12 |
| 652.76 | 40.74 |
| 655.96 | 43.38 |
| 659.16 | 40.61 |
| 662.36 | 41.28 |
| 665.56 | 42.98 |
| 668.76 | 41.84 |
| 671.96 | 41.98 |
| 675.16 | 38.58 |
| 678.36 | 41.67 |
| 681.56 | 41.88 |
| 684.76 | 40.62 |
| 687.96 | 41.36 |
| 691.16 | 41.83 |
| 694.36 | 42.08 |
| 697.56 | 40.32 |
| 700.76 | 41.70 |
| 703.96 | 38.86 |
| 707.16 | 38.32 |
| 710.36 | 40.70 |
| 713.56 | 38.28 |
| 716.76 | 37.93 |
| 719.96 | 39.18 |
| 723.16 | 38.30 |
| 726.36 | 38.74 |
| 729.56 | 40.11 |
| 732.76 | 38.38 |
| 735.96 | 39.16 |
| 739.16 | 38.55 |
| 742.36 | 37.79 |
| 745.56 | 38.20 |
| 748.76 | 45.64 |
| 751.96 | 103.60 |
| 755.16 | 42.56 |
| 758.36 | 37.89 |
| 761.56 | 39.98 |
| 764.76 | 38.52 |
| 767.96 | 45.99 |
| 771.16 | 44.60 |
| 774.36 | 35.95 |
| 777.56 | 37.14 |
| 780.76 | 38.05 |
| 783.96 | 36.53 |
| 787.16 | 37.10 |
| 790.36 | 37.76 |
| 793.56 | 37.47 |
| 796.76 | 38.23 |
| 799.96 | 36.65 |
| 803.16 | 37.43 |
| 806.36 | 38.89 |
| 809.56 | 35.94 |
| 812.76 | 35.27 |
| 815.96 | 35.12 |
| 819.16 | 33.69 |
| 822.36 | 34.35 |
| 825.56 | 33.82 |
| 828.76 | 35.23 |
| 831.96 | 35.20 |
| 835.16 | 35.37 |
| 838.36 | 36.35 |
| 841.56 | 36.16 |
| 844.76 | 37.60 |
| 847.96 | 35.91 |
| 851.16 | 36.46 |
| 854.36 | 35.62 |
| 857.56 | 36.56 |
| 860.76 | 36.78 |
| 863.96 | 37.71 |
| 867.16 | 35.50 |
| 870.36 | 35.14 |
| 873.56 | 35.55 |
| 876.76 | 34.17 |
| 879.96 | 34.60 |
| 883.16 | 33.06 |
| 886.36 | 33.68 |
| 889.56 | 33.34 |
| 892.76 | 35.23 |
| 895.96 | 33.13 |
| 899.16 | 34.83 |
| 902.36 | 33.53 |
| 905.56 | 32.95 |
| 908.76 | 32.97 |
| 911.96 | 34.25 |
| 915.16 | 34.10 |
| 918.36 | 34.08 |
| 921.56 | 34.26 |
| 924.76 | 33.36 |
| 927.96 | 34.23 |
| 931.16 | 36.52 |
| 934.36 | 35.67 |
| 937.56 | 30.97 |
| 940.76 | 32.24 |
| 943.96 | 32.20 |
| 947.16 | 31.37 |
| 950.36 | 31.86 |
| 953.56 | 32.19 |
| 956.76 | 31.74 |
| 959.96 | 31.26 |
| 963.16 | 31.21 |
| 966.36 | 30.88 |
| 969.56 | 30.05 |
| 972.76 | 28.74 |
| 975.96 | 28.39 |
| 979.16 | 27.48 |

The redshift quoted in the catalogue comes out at 0.14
